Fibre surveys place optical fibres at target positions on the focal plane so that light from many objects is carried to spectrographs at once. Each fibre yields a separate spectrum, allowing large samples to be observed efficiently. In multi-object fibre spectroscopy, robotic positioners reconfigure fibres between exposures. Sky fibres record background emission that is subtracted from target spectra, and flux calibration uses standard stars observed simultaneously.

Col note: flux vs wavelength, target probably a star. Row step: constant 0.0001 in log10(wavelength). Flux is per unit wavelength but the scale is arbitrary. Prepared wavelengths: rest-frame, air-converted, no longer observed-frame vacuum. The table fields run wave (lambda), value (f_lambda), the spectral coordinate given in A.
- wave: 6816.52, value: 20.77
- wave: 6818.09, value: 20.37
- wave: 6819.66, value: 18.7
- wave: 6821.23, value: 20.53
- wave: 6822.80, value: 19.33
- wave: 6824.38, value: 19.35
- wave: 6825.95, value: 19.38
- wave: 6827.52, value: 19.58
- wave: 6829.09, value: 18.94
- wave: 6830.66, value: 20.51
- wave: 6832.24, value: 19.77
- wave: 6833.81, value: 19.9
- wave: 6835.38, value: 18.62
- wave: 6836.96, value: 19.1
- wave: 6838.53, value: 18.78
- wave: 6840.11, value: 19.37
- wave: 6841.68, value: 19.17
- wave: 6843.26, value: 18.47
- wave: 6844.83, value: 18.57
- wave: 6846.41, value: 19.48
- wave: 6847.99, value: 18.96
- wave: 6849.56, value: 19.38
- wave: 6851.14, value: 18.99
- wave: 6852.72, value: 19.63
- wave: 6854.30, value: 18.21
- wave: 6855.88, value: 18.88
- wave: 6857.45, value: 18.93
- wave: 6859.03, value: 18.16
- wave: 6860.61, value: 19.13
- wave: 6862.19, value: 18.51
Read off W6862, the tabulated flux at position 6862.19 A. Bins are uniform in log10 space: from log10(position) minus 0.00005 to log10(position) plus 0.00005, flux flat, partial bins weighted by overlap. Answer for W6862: 18.51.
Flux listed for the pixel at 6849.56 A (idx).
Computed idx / 19.38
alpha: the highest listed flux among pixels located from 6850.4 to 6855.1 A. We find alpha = 19.63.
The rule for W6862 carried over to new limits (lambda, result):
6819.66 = 18.7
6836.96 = 19.1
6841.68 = 19.17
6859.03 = 18.16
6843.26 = 18.47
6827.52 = 19.58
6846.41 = 19.48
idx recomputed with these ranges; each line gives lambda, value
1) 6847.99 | 18.96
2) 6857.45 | 18.93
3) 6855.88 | 18.88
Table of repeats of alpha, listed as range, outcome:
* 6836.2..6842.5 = 19.37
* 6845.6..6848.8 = 19.48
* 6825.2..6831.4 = 20.51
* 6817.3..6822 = 20.53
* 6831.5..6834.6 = 19.9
